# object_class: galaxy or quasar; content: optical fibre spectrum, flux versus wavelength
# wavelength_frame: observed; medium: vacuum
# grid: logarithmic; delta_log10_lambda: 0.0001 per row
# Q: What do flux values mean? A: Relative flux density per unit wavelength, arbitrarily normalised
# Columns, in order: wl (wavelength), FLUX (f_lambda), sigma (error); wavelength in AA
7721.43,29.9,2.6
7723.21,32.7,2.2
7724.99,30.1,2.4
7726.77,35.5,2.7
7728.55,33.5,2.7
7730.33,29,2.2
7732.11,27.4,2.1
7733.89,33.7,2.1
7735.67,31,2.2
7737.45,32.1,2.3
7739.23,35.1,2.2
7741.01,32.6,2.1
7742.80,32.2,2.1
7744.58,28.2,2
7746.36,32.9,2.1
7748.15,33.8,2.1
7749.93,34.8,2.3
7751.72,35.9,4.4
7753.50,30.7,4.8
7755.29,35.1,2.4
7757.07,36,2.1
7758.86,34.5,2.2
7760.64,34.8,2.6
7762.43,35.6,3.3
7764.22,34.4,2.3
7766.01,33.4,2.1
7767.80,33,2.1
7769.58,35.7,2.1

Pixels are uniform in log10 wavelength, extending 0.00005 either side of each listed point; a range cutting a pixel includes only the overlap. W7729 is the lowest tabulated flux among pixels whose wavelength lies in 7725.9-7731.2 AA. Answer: 29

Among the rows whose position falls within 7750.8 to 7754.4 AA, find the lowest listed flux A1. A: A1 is 30.7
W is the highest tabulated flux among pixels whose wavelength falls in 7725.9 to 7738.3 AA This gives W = 35.5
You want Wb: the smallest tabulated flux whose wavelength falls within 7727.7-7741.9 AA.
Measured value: 27.4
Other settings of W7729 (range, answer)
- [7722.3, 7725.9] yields 30.1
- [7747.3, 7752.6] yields 33.8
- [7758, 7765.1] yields 34.4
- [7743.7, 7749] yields 28.2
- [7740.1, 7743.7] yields 32.2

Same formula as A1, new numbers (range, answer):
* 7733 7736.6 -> 31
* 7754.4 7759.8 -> 34.5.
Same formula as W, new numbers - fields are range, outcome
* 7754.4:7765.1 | 36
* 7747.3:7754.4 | 35.9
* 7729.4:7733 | 29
